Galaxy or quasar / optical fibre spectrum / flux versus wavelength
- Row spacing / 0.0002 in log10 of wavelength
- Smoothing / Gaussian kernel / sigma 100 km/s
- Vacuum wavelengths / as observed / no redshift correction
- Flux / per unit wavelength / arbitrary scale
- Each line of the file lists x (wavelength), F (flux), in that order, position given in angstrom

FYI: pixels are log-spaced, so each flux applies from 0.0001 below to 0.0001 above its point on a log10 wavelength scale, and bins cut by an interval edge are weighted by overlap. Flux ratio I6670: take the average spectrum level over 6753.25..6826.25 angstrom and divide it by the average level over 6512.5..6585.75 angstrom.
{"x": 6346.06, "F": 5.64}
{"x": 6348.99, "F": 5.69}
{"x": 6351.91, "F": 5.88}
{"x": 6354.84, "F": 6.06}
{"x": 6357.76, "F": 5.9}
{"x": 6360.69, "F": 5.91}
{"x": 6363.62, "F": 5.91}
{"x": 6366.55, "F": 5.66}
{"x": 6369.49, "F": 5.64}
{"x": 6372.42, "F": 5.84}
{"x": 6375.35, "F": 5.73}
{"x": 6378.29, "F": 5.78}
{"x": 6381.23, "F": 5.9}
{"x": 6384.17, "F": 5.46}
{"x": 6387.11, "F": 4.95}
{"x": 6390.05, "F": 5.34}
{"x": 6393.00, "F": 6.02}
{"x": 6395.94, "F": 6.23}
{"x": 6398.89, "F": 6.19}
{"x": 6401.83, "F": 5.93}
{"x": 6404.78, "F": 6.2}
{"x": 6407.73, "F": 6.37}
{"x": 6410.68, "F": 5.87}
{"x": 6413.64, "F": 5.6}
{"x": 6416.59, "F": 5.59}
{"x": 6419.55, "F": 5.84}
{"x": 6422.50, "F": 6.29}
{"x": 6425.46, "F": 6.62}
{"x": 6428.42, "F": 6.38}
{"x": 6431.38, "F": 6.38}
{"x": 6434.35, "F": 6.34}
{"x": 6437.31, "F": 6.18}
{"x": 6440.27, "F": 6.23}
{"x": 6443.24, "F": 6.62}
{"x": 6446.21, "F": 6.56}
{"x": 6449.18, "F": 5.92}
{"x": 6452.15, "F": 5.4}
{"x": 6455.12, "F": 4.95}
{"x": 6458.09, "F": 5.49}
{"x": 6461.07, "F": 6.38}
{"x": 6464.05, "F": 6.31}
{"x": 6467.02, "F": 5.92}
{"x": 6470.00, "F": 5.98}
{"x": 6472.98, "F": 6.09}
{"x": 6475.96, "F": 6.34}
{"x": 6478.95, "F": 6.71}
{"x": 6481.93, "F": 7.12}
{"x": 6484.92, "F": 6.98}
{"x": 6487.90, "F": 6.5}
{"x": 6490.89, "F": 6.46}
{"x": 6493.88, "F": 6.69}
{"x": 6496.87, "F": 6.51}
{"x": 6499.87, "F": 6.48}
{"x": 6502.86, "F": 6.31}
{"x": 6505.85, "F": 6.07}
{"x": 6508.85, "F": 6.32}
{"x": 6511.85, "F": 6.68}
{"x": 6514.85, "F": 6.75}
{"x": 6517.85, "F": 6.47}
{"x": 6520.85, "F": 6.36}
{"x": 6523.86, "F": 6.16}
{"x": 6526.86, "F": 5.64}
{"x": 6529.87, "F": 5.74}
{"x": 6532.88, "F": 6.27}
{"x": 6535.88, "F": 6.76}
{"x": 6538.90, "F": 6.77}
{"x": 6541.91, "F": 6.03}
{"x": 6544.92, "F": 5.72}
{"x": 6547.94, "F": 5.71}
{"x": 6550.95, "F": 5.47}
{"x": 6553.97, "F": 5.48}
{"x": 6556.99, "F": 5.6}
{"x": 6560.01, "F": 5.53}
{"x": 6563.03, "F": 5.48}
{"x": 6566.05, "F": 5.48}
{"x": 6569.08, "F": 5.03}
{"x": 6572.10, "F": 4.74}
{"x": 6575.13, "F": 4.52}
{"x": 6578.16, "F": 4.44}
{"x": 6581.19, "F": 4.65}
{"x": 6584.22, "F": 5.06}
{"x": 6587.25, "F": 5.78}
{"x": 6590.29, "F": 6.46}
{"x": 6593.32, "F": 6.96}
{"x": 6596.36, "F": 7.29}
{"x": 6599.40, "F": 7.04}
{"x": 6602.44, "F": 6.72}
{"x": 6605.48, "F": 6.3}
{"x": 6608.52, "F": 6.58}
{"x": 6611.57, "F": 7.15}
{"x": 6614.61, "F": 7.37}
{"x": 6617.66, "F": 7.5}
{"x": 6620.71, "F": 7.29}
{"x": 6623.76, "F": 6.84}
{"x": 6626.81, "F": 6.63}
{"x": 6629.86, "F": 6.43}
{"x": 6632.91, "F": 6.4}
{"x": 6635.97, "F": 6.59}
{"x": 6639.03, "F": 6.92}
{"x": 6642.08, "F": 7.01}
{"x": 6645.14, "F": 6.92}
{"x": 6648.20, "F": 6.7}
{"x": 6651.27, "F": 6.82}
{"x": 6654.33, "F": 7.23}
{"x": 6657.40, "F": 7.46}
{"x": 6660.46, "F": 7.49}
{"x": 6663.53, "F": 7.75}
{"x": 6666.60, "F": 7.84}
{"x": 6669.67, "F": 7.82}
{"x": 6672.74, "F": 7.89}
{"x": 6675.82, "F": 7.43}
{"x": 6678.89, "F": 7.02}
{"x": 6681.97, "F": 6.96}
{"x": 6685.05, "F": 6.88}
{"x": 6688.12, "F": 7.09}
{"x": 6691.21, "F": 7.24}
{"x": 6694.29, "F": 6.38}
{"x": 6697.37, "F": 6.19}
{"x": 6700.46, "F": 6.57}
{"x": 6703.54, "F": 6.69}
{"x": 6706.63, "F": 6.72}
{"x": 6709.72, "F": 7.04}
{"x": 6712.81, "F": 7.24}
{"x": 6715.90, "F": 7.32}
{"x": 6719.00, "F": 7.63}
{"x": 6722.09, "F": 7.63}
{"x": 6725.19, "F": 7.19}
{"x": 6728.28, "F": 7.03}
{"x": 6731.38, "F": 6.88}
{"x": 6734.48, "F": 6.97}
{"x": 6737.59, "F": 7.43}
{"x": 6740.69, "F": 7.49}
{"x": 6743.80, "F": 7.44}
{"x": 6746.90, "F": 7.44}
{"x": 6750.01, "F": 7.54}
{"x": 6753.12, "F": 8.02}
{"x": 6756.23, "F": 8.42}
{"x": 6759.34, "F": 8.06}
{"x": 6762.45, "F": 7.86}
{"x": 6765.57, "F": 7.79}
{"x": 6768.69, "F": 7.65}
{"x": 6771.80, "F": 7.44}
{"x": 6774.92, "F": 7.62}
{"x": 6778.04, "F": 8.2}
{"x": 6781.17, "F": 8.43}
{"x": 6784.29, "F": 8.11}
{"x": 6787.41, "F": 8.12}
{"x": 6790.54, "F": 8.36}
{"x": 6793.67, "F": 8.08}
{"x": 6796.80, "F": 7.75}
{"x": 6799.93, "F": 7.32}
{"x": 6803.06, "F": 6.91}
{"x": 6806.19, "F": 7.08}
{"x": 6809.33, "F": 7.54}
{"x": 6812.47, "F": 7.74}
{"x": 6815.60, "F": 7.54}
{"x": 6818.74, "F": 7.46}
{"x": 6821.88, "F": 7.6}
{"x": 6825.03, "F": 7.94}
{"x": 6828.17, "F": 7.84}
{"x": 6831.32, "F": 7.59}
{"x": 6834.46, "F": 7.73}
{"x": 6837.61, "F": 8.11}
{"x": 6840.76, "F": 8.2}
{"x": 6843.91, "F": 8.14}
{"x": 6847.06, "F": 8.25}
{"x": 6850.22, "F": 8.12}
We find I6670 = 1.4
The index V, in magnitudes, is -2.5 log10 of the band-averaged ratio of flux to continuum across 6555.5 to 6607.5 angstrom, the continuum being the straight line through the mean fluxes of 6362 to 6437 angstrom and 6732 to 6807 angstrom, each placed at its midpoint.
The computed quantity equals 0.19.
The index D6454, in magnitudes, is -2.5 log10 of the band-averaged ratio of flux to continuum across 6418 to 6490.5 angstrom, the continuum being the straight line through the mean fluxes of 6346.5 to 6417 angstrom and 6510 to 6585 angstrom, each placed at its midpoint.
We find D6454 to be -0.08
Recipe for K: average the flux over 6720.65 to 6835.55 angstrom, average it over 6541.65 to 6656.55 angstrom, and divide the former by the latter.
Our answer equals 1.2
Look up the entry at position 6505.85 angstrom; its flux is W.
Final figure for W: 6.07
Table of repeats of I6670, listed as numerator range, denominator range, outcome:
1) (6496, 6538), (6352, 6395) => 1.10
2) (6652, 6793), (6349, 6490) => 1.23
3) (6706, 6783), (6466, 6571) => 1.23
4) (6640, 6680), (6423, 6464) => 1.20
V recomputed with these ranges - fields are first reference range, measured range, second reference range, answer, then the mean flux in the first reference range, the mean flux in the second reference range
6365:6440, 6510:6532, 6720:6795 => 0.05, 5.94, 7.72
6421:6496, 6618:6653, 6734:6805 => 0.05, 6.28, 7.77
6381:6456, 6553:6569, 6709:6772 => 0.21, 5.99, 7.51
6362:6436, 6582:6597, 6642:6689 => 0.12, 5.92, 7.28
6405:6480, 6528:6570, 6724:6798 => 0.15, 6.09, 7.73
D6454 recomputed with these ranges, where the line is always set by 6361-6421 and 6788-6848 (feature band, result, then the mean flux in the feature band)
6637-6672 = -0.04 mag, 7.27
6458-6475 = 0.01 mag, 6.08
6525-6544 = 0.05 mag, 6.19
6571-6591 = 0.30 mag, 5.04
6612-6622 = -0.08 mag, 7.36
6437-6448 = -0.06 mag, 6.41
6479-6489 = -0.11 mag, 6.86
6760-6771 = -0.04 mag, 7.77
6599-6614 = 0.00 mag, 6.78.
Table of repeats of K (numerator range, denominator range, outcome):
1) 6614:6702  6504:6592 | 1.22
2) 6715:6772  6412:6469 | 1.25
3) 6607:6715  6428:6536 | 1.12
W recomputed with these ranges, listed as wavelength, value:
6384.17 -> 5.46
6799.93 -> 7.32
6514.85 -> 6.75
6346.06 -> 5.64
